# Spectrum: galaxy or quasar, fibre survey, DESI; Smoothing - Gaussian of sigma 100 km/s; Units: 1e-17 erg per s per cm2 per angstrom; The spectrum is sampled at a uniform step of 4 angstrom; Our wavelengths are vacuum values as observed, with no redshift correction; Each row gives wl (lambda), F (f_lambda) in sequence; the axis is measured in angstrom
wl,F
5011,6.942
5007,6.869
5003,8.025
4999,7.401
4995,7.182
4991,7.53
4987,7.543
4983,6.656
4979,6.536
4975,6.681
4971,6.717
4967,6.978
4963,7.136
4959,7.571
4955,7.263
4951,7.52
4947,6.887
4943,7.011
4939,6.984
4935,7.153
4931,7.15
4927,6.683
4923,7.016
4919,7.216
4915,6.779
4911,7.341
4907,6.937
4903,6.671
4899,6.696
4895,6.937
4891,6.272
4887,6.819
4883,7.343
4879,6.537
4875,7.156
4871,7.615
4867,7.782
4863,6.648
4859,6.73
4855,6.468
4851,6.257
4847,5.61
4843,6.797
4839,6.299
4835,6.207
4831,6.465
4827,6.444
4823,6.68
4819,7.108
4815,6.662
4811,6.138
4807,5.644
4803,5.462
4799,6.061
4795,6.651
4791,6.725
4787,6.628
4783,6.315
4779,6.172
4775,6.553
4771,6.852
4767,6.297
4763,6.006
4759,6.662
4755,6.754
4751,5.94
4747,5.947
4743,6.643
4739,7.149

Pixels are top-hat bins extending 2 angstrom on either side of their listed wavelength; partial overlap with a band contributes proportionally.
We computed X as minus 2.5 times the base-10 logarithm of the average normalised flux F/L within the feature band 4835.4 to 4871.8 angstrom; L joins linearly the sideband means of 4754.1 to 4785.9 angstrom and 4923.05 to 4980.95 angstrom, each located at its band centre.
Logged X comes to 0.01 mag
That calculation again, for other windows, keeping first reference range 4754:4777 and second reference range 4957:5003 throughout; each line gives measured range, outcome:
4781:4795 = 0.001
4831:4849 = 0.078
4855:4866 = 0.006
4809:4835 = 0.019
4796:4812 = 0.133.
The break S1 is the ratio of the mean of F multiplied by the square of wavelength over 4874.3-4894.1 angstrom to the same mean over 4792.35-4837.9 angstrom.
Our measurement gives 1.1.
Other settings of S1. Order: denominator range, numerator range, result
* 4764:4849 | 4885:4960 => 1.15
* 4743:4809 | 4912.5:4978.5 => 1.20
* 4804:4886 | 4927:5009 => 1.13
